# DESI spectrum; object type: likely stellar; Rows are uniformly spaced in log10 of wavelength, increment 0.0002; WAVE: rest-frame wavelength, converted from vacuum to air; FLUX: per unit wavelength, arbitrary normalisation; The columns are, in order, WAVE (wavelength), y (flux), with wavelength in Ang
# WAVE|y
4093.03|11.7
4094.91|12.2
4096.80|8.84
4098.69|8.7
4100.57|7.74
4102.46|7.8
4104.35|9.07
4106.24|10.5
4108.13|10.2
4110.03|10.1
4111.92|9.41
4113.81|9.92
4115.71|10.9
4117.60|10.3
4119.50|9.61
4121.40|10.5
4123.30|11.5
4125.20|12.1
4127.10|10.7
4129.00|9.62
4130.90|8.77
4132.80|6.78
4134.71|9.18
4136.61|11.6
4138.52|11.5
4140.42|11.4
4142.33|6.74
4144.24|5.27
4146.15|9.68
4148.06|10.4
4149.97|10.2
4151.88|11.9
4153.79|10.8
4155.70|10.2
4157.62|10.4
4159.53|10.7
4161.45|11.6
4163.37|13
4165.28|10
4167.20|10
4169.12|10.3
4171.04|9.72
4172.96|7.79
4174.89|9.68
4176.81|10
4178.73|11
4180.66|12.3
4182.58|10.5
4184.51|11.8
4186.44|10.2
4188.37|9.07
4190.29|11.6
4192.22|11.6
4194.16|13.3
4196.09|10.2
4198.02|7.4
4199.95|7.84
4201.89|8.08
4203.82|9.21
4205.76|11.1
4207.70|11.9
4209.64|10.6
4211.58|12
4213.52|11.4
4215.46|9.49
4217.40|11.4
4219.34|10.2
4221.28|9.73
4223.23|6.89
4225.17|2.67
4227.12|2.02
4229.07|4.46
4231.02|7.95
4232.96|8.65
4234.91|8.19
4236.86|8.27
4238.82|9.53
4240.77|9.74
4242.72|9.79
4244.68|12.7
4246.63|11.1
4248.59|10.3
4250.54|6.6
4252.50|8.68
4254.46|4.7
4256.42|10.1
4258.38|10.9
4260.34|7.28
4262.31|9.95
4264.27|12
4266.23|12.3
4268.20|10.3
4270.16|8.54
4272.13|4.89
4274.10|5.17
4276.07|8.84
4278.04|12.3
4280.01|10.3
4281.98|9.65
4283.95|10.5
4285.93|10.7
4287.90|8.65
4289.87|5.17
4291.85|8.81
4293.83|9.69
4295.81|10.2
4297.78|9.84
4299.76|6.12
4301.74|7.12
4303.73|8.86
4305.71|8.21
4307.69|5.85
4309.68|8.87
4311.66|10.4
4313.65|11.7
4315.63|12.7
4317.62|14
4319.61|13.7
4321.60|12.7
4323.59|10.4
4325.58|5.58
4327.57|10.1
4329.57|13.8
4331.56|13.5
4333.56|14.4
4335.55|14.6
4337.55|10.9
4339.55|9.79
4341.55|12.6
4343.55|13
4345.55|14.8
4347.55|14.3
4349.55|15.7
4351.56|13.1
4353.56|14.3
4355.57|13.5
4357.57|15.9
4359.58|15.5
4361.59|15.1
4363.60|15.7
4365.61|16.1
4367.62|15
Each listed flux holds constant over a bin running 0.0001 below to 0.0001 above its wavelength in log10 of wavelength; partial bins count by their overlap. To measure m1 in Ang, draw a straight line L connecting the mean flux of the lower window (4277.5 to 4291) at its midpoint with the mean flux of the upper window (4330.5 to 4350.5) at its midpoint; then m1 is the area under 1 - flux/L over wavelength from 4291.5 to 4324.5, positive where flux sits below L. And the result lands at 3.6 Ang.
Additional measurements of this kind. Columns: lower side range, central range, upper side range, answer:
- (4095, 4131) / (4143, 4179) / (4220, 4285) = -2.4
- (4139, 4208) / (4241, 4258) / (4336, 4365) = 3.5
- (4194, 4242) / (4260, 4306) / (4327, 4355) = 8.7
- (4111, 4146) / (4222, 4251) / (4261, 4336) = 5.7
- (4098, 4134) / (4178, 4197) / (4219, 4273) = -4.5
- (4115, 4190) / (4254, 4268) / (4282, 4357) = 1.2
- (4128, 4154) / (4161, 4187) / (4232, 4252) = -2.8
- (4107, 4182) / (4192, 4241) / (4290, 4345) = 6.6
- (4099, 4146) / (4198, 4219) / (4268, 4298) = -2.1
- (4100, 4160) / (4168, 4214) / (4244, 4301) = -3.8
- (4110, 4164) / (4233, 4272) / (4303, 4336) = 4.9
